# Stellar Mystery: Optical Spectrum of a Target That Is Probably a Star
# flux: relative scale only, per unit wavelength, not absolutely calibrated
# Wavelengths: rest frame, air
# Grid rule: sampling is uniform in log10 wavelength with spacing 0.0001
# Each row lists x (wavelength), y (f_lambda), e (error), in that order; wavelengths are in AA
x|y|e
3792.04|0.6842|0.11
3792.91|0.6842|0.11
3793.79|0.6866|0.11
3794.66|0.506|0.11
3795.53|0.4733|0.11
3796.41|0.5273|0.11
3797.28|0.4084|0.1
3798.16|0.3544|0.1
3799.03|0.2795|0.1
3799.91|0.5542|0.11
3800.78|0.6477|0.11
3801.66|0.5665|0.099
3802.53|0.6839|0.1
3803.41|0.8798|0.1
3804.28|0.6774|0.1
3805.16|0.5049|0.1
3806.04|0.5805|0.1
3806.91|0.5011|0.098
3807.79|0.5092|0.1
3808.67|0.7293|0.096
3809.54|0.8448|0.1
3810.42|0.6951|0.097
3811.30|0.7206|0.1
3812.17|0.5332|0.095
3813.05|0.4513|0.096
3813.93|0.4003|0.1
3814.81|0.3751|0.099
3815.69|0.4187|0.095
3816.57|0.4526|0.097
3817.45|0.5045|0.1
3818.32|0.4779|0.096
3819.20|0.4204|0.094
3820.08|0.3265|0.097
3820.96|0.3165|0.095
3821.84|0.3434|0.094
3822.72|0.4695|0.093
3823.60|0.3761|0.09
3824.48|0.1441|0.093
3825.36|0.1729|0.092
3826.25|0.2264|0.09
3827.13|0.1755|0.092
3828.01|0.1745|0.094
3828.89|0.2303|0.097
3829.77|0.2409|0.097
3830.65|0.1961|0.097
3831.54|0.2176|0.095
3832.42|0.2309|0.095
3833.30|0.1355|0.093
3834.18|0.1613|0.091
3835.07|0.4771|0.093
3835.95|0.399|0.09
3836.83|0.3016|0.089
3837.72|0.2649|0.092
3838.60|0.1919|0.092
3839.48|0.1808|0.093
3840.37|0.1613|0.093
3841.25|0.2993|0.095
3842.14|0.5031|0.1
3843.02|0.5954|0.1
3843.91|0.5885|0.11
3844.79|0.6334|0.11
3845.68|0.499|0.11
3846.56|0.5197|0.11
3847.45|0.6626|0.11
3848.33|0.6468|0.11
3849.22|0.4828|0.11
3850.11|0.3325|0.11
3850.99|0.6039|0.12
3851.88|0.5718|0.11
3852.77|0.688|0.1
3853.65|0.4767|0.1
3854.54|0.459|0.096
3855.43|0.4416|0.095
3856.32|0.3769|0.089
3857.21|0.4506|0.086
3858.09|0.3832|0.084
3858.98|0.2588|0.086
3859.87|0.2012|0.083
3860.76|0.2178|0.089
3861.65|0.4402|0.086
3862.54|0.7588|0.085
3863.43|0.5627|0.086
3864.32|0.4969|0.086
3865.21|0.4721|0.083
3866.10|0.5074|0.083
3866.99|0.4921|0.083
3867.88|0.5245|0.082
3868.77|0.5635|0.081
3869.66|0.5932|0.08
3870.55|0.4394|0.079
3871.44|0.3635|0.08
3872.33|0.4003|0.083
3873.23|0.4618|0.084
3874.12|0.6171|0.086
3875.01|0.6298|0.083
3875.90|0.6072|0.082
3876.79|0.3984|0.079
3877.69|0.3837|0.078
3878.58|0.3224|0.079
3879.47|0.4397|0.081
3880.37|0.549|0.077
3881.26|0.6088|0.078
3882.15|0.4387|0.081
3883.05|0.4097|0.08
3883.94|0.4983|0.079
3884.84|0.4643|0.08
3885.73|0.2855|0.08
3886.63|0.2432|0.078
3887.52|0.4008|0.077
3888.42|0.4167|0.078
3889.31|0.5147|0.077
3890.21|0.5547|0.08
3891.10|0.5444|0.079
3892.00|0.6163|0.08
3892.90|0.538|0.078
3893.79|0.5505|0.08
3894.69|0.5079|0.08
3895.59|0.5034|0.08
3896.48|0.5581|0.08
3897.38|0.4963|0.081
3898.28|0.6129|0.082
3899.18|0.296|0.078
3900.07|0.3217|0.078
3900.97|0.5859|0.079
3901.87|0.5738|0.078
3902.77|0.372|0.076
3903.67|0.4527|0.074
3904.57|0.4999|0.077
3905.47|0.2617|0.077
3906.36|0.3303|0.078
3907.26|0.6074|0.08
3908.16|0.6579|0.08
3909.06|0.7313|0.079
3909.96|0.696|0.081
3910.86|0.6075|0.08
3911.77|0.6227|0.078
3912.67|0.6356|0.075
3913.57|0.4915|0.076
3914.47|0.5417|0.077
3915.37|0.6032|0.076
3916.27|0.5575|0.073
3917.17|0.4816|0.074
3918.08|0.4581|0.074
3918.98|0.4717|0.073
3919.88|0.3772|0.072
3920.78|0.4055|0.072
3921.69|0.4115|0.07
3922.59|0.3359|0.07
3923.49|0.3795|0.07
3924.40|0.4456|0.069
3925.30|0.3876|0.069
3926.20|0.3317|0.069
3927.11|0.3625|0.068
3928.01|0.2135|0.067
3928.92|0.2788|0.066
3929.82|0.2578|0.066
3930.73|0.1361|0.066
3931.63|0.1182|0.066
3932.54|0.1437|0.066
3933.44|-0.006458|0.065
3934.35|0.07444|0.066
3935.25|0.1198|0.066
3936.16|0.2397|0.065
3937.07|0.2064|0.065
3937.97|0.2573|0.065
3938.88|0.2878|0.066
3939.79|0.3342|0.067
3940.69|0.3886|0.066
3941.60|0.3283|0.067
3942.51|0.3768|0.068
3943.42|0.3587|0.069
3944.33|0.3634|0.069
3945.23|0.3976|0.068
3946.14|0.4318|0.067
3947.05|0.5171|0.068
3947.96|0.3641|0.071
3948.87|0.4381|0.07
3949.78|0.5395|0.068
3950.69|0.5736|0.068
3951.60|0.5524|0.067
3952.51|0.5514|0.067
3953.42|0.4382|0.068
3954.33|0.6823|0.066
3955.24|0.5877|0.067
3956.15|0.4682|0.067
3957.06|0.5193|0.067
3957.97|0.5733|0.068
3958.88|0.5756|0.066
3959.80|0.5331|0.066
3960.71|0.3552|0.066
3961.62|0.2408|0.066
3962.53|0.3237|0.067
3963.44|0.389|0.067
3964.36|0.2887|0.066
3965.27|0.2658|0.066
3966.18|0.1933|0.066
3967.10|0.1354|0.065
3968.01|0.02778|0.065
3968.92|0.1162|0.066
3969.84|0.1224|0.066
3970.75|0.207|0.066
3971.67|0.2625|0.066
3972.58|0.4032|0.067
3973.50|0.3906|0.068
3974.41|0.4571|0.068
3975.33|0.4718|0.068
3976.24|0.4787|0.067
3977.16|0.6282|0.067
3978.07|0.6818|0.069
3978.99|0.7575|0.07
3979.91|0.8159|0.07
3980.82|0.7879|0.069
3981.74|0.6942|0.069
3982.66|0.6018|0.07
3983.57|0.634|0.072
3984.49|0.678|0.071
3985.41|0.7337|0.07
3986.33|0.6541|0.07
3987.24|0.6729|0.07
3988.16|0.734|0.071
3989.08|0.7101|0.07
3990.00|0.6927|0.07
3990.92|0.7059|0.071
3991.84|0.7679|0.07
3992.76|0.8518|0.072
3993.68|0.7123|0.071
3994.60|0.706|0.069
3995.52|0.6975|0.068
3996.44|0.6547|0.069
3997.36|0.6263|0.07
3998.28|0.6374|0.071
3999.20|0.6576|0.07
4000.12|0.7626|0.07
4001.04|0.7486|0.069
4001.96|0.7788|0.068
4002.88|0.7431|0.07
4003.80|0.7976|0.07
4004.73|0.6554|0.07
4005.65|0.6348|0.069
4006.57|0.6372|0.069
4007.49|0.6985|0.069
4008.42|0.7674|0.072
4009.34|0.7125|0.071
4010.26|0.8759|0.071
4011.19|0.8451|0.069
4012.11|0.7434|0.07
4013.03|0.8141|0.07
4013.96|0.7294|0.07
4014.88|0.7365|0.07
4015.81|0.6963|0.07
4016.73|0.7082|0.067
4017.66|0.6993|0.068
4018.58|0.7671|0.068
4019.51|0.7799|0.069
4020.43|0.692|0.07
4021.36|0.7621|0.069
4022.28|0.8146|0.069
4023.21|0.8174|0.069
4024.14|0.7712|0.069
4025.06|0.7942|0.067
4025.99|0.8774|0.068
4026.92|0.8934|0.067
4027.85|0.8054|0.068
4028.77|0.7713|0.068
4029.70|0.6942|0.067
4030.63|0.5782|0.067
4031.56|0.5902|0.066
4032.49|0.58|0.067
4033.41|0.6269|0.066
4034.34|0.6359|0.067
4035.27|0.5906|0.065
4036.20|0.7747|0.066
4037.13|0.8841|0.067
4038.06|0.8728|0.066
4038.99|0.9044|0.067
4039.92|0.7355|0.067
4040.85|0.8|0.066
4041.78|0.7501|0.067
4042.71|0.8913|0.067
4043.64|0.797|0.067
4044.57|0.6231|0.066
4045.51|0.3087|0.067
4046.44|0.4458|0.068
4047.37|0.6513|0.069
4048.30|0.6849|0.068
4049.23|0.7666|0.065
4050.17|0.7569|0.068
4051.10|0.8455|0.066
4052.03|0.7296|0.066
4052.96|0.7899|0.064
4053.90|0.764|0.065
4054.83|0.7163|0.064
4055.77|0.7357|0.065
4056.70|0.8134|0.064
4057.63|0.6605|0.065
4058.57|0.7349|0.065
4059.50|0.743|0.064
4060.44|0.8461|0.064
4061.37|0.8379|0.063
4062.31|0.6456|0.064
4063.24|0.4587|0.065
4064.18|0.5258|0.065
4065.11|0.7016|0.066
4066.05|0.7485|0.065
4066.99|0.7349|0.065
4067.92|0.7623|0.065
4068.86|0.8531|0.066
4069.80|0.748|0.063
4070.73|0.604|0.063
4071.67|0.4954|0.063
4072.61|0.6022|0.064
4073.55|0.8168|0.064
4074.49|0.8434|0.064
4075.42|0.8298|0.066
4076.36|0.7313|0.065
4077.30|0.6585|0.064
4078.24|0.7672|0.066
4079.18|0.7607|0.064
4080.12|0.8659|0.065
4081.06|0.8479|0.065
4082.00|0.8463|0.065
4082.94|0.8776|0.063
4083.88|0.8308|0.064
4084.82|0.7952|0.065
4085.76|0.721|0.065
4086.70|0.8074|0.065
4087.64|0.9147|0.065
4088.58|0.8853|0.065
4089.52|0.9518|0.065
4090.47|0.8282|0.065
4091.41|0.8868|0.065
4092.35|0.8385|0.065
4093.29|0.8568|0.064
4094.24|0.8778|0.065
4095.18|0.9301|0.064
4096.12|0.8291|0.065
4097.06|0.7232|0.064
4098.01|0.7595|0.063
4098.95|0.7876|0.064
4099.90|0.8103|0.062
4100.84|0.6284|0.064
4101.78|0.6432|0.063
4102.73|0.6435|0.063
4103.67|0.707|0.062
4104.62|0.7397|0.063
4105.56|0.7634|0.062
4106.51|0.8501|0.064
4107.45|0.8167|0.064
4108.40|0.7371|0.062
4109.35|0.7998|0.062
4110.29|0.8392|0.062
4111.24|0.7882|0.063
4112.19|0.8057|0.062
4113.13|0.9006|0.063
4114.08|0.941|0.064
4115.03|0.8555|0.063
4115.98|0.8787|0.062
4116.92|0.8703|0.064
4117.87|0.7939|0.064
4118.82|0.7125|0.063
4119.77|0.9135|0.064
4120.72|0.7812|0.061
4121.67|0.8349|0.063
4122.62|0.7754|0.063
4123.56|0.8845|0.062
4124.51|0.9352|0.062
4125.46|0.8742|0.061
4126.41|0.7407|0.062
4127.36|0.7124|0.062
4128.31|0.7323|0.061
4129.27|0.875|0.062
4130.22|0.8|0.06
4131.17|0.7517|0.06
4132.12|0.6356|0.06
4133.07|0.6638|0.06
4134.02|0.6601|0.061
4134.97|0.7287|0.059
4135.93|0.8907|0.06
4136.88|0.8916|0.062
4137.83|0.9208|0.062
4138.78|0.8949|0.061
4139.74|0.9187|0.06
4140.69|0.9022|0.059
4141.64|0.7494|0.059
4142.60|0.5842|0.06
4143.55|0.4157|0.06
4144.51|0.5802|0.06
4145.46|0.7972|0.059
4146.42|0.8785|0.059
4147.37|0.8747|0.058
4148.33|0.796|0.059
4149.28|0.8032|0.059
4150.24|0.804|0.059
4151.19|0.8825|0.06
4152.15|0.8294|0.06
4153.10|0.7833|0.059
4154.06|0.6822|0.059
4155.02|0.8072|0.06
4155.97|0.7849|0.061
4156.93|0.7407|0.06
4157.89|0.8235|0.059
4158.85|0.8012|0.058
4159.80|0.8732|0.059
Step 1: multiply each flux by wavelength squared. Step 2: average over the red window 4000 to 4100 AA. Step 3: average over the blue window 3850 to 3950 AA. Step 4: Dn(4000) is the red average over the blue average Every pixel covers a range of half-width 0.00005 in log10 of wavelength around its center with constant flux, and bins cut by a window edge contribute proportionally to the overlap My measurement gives 1.87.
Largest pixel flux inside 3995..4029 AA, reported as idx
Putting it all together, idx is 0.8934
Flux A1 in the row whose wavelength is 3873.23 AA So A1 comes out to 0.4618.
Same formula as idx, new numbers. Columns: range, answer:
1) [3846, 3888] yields 0.7588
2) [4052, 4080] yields 0.8531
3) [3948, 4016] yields 0.8759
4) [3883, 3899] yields 0.6163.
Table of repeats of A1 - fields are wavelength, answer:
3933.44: -0.006458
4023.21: 0.8174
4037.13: 0.8841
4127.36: 0.7124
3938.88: 0.2878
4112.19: 0.8057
